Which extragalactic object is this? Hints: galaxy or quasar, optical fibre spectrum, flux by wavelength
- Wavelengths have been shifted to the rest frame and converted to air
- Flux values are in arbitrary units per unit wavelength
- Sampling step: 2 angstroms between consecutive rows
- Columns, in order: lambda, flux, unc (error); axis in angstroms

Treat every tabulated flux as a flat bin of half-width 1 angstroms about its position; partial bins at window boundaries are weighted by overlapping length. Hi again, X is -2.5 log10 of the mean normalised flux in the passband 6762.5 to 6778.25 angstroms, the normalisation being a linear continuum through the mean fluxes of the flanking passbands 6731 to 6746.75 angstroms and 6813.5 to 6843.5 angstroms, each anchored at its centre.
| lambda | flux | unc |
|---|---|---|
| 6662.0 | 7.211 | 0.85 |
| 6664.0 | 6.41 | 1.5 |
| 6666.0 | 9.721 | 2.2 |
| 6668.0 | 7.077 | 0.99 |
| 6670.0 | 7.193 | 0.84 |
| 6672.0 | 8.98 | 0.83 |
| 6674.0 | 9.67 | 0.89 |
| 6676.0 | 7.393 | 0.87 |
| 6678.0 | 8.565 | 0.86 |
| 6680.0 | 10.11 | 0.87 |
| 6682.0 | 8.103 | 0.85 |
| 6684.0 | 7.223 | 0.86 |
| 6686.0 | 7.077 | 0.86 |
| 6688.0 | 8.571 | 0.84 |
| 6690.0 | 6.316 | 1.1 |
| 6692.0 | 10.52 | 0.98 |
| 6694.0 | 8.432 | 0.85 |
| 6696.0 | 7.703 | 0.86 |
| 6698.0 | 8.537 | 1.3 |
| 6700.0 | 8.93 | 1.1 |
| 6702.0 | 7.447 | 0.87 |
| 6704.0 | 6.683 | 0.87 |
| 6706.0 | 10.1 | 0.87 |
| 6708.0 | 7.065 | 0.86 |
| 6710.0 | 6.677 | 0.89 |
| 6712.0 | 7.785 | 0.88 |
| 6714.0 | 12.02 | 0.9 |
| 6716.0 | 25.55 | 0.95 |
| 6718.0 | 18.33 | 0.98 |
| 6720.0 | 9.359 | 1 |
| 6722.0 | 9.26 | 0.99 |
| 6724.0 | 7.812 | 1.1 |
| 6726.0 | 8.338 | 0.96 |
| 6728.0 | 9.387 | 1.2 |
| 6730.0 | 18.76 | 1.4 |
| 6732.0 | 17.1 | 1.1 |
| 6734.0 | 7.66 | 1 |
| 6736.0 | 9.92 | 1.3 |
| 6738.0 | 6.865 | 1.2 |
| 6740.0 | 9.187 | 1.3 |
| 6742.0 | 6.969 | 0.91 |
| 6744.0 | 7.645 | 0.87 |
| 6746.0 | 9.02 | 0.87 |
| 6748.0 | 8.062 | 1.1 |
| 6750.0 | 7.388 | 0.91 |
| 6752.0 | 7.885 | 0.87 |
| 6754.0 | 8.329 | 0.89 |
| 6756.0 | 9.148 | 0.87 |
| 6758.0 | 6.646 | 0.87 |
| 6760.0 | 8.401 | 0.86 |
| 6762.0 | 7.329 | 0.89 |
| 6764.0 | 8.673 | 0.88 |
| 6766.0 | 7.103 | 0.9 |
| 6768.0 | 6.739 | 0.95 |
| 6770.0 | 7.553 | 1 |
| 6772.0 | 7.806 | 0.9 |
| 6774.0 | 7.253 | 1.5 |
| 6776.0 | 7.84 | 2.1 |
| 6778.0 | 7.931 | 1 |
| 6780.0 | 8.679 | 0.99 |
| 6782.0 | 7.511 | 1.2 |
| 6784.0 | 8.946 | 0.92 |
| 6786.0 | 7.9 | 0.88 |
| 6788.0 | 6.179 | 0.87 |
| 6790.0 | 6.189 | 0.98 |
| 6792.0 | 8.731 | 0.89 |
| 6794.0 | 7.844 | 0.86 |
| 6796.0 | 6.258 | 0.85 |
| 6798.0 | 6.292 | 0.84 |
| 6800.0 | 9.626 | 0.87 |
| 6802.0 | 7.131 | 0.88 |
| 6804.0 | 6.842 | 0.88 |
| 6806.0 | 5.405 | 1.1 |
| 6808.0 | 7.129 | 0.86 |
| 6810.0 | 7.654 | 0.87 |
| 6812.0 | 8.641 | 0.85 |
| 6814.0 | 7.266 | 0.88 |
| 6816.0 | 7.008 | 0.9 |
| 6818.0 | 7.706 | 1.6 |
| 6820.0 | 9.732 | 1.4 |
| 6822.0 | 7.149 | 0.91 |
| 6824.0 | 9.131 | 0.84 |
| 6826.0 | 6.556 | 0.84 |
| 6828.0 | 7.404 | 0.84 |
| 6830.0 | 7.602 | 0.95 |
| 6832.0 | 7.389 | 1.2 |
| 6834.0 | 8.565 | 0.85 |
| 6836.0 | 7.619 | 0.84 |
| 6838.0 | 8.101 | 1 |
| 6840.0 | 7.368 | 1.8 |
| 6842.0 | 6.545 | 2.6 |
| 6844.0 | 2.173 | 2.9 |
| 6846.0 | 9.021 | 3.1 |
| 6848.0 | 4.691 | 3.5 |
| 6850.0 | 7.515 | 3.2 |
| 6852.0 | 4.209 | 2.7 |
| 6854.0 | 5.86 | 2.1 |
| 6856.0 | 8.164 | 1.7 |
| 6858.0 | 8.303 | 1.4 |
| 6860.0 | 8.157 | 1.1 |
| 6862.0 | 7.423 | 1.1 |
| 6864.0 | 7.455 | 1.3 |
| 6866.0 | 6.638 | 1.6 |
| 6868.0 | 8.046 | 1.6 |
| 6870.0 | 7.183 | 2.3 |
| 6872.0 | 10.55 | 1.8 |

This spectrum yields 0.15 mag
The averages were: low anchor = 9.3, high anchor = 7.59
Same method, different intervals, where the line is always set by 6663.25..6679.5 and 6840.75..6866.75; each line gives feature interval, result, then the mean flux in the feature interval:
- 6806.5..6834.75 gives -0.121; 7.73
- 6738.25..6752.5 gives -0.055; 7.97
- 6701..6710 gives 0.031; 7.7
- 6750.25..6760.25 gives -0.073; 8.01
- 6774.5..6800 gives -0.057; 7.6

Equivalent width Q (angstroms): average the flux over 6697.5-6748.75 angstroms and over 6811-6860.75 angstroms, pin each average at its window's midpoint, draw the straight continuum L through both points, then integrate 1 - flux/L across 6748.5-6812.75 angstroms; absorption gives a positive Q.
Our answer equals 8.1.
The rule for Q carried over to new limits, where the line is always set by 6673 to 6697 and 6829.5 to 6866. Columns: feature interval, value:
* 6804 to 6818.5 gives 0.1 angstroms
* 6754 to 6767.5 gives -0.3 angstroms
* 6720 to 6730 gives -2.2 angstroms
